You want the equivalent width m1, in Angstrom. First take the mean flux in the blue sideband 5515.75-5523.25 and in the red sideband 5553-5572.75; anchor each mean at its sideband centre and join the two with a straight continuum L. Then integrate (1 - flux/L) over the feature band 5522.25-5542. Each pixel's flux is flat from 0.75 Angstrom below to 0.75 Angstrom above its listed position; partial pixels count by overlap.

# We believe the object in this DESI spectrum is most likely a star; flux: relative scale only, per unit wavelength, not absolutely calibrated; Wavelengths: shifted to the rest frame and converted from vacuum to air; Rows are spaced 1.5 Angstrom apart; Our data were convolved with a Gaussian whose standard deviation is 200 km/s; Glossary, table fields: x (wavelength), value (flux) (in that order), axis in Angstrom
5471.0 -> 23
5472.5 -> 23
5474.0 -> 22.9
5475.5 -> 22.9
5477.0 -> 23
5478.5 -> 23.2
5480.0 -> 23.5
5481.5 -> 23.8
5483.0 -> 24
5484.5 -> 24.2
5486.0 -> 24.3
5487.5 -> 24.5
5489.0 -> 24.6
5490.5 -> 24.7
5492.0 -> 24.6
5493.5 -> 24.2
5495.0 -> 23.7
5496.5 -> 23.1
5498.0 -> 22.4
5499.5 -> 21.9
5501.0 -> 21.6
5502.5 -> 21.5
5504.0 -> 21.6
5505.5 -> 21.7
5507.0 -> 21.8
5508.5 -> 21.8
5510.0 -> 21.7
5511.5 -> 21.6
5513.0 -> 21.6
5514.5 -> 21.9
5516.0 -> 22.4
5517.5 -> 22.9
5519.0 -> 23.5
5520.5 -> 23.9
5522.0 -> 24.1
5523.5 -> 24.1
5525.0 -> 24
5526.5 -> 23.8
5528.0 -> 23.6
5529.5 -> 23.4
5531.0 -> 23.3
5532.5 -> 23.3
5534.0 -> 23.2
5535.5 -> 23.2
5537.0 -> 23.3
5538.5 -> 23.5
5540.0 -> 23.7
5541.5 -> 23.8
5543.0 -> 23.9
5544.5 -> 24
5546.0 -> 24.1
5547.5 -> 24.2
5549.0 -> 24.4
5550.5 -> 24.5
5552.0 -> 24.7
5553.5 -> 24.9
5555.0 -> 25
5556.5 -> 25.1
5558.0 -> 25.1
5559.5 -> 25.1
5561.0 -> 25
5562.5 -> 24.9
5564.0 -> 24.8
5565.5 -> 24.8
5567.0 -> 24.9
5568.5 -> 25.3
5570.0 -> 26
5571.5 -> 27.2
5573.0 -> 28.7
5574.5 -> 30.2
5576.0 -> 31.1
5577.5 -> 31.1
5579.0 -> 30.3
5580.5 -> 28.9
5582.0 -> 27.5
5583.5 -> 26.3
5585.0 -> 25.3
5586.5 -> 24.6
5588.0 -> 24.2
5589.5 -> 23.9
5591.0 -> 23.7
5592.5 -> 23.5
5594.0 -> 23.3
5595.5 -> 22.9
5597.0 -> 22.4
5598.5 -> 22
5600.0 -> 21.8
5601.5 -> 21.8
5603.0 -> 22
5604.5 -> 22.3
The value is 0.4 Angstrom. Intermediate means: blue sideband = 23.5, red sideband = 25.3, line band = 23.6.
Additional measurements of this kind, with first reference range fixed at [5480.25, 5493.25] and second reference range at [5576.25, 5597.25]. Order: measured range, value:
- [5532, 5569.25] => 1.3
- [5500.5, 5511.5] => 1.3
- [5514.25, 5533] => 1.1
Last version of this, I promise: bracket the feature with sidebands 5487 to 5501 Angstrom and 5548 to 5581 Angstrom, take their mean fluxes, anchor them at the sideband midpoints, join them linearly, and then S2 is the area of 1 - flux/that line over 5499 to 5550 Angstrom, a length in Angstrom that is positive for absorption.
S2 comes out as 3.7 Angstrom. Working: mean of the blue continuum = 23.6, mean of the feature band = 23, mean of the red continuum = 26.4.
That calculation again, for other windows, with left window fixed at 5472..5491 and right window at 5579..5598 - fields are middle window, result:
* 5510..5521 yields 0.8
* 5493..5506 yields 0.8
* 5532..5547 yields 0.5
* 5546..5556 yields 0.0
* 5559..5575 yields -0.9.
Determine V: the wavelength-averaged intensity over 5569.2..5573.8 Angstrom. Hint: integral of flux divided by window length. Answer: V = 27.3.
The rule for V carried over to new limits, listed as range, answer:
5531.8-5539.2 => 23.3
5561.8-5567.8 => 24.9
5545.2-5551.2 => 24.3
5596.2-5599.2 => 22.2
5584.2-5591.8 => 24.3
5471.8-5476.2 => 22.9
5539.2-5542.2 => 23.7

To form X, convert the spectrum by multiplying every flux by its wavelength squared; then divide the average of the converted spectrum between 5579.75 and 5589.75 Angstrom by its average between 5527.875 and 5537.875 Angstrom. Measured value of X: 1.13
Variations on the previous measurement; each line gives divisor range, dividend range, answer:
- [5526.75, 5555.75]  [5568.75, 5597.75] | 1.12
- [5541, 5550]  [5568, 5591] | 1.15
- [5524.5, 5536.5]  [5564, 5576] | 1.16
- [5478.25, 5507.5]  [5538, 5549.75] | 1.05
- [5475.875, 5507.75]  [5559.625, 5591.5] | 1.18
